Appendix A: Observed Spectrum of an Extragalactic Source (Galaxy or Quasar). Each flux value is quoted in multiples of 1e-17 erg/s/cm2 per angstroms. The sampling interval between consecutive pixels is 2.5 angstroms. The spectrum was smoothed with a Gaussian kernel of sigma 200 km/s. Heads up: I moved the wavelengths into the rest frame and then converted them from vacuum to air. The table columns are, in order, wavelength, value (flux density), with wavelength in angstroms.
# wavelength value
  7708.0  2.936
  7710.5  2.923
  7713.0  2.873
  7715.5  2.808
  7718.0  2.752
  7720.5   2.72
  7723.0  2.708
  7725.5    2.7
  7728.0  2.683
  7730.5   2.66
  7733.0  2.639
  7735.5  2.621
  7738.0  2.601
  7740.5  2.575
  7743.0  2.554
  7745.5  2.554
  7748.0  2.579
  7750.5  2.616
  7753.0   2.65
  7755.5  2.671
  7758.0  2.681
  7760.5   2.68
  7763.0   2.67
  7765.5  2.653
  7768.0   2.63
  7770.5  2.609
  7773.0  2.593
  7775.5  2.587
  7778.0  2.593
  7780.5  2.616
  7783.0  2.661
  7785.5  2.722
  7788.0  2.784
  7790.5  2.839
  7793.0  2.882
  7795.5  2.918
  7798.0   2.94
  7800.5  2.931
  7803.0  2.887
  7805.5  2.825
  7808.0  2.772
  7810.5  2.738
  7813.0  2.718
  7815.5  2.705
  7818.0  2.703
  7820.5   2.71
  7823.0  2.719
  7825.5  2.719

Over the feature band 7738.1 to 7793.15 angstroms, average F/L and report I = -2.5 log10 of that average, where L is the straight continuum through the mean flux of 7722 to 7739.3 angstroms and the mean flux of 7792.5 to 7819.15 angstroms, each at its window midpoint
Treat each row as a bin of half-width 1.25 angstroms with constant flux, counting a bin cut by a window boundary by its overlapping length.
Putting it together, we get 0.03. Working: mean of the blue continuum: 2.66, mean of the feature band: 2.65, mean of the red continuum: 2.82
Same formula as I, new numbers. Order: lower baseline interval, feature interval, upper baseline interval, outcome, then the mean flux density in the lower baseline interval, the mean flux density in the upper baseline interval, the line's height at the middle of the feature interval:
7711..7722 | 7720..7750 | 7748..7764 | 0.04 mag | 2.8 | 2.65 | 2.73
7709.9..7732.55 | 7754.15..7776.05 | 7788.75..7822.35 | 0.06 mag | 2.75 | 2.81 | 2.78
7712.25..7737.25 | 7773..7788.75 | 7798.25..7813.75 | 0.05 mag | 2.71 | 2.82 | 2.79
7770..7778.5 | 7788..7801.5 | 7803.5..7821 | -0.08 mag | 2.59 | 2.75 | 2.68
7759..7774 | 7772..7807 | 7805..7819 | -0.03 mag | 2.64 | 2.74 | 2.69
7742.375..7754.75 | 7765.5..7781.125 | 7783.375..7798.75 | 0.05 mag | 2.6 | 2.83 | 2.73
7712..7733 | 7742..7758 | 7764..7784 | 0.02 mag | 2.73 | 2.62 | 2.67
